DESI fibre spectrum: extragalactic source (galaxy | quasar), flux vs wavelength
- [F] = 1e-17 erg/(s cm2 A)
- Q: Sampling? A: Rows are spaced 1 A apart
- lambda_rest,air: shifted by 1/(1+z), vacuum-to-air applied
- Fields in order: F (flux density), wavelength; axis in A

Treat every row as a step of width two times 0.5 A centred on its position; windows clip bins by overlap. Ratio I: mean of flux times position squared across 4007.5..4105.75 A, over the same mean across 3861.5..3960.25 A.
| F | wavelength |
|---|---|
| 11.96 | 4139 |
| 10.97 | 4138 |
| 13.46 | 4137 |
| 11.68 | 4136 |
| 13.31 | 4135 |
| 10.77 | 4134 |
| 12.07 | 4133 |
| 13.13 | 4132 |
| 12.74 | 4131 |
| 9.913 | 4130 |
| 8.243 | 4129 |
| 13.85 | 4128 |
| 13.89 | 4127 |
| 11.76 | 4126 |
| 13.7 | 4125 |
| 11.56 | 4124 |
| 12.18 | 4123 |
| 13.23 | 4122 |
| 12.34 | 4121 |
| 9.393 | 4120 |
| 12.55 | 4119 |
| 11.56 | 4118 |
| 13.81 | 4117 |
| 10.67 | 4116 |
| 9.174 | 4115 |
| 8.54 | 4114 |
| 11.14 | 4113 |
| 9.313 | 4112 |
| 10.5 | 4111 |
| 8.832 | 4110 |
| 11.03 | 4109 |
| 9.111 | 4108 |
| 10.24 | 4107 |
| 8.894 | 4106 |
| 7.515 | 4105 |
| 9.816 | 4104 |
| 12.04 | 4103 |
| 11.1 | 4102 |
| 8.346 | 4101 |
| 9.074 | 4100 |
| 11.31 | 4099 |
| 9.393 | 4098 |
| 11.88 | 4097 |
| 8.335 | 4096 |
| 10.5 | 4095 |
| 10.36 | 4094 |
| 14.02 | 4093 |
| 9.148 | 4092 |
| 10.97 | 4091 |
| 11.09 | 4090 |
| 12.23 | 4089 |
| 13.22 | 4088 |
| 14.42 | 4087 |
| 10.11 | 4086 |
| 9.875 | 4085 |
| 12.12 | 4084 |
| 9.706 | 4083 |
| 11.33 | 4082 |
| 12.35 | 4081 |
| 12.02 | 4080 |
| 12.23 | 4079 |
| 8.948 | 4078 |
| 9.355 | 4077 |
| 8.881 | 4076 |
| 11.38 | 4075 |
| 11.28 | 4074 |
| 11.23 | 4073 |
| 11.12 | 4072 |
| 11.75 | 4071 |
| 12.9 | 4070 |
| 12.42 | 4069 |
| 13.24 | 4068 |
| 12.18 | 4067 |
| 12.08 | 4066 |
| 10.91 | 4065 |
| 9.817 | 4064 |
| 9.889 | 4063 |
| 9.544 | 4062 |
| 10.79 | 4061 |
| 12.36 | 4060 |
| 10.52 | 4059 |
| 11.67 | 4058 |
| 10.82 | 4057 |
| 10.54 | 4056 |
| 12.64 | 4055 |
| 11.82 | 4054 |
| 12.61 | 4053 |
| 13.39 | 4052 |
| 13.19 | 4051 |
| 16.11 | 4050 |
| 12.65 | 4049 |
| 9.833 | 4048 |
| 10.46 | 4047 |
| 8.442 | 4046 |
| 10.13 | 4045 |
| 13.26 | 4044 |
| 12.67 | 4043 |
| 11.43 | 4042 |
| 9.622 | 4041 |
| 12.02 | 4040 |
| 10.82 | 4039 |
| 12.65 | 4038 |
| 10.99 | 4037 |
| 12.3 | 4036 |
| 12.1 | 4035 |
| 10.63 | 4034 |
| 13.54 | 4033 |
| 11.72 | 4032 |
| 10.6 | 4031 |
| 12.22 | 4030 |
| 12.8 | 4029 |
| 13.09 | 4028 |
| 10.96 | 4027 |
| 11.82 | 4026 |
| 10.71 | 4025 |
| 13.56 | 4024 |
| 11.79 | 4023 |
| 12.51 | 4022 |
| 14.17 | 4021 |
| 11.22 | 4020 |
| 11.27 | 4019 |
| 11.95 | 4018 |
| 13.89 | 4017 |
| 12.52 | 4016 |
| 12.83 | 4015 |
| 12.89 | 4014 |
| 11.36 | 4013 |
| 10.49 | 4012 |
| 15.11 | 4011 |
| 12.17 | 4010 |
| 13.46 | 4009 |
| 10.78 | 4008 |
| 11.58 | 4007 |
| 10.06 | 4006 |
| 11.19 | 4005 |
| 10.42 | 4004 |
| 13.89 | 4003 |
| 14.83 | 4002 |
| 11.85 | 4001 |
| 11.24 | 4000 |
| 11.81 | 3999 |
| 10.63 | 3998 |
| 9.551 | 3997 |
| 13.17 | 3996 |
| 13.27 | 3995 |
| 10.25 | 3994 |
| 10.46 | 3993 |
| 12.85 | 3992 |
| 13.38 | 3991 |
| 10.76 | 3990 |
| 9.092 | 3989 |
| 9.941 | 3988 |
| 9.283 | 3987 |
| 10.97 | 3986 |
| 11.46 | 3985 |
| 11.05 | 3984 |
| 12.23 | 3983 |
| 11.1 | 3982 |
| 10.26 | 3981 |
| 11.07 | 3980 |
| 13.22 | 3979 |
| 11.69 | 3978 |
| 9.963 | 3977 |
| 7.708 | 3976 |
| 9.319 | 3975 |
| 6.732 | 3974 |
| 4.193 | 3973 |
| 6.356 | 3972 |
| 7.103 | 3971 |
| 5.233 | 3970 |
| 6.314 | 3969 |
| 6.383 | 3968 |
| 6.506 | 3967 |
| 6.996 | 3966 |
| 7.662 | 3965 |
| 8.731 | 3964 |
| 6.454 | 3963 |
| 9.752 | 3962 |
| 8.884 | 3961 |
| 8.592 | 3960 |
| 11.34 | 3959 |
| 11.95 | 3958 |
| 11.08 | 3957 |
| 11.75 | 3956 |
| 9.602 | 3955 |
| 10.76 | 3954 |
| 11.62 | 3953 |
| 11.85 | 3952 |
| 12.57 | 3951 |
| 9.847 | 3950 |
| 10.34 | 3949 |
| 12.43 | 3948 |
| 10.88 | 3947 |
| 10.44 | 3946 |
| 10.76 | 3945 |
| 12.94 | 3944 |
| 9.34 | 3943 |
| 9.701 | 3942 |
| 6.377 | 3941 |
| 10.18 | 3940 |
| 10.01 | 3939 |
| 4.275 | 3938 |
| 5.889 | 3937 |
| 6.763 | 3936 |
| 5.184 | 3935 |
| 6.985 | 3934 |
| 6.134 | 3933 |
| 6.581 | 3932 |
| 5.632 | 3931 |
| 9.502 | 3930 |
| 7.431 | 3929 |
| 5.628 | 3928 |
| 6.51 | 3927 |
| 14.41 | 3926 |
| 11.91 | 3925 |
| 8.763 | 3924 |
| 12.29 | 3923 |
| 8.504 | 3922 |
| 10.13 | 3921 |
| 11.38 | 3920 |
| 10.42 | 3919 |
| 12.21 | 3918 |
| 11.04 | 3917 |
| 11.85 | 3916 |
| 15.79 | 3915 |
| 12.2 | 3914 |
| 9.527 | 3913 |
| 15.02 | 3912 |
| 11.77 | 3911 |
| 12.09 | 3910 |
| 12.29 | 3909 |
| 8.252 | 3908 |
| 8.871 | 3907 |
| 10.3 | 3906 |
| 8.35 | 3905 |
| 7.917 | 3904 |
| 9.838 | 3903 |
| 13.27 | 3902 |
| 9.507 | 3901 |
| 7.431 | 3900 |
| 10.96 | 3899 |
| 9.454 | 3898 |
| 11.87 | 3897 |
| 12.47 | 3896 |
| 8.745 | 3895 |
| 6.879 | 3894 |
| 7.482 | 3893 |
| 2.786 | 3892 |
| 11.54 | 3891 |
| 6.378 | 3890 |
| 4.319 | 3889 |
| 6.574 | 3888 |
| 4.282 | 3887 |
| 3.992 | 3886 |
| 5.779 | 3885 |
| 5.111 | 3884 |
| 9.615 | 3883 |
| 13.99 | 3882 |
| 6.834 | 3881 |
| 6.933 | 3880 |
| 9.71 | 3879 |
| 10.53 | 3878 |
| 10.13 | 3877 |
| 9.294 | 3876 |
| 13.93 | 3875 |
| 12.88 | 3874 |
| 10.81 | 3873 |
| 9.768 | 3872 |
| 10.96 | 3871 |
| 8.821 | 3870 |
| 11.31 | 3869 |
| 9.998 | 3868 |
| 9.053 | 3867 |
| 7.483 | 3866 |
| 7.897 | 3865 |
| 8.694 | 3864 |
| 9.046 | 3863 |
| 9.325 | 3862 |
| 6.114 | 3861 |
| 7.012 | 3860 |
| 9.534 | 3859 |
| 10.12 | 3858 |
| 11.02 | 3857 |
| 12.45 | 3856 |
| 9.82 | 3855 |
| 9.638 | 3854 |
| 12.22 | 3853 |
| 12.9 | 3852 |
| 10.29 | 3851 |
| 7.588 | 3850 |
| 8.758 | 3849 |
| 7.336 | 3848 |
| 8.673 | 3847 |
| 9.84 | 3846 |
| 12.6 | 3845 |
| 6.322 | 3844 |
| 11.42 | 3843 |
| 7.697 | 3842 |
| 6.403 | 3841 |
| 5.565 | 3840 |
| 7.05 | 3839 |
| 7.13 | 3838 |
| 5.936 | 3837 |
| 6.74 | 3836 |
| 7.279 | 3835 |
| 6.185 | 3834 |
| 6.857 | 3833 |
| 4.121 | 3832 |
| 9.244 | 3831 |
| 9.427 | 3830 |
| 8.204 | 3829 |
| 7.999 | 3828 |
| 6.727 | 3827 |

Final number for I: 1.3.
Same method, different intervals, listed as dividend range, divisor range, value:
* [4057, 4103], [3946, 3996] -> 1.18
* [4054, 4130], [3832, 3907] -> 1.40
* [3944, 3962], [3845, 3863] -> 1.19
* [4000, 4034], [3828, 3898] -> 1.52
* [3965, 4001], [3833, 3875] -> 1.15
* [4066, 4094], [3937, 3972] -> 1.31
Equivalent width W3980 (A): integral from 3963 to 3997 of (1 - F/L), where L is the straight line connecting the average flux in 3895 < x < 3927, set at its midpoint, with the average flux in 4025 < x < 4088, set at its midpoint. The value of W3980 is 5.2 A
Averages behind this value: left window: 10.9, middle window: 9.49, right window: 11.5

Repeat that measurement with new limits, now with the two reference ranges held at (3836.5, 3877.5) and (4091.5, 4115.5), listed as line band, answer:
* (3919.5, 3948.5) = 2.1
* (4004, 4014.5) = -2.3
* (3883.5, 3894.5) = 4.1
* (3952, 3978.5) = 2.7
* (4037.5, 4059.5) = -4.1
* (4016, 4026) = -2.6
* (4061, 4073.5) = -1.9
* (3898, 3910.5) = -0.6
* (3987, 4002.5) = -2.8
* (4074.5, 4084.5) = -0.9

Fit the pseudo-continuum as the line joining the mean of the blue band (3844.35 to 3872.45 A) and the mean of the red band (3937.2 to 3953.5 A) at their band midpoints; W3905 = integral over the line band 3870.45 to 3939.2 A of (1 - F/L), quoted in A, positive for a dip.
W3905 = 4.6 A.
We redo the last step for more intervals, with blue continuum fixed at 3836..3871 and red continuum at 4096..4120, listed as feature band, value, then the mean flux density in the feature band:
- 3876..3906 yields 2.4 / 8.42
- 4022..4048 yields -4.6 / 11.6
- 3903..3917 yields -2.7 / 11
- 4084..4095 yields -1.5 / 11.5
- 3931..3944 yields 2.7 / 7.44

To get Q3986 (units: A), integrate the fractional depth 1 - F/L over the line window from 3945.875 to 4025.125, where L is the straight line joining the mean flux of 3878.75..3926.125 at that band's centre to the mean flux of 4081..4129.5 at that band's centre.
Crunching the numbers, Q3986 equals -4.3 A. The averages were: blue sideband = 9.57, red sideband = 10.9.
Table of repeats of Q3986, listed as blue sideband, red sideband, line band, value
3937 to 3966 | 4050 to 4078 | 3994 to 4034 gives -4.9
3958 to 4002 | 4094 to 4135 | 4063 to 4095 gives -2.4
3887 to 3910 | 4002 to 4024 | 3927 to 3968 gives 5.6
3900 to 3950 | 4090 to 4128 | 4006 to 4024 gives -3.7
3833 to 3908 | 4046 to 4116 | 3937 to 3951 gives -0.3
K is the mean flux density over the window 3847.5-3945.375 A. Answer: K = 9.3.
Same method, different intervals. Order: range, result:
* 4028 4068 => 11.6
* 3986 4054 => 11.8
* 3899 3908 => 9.45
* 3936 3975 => 8.97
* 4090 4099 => 10.6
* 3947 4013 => 10.4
